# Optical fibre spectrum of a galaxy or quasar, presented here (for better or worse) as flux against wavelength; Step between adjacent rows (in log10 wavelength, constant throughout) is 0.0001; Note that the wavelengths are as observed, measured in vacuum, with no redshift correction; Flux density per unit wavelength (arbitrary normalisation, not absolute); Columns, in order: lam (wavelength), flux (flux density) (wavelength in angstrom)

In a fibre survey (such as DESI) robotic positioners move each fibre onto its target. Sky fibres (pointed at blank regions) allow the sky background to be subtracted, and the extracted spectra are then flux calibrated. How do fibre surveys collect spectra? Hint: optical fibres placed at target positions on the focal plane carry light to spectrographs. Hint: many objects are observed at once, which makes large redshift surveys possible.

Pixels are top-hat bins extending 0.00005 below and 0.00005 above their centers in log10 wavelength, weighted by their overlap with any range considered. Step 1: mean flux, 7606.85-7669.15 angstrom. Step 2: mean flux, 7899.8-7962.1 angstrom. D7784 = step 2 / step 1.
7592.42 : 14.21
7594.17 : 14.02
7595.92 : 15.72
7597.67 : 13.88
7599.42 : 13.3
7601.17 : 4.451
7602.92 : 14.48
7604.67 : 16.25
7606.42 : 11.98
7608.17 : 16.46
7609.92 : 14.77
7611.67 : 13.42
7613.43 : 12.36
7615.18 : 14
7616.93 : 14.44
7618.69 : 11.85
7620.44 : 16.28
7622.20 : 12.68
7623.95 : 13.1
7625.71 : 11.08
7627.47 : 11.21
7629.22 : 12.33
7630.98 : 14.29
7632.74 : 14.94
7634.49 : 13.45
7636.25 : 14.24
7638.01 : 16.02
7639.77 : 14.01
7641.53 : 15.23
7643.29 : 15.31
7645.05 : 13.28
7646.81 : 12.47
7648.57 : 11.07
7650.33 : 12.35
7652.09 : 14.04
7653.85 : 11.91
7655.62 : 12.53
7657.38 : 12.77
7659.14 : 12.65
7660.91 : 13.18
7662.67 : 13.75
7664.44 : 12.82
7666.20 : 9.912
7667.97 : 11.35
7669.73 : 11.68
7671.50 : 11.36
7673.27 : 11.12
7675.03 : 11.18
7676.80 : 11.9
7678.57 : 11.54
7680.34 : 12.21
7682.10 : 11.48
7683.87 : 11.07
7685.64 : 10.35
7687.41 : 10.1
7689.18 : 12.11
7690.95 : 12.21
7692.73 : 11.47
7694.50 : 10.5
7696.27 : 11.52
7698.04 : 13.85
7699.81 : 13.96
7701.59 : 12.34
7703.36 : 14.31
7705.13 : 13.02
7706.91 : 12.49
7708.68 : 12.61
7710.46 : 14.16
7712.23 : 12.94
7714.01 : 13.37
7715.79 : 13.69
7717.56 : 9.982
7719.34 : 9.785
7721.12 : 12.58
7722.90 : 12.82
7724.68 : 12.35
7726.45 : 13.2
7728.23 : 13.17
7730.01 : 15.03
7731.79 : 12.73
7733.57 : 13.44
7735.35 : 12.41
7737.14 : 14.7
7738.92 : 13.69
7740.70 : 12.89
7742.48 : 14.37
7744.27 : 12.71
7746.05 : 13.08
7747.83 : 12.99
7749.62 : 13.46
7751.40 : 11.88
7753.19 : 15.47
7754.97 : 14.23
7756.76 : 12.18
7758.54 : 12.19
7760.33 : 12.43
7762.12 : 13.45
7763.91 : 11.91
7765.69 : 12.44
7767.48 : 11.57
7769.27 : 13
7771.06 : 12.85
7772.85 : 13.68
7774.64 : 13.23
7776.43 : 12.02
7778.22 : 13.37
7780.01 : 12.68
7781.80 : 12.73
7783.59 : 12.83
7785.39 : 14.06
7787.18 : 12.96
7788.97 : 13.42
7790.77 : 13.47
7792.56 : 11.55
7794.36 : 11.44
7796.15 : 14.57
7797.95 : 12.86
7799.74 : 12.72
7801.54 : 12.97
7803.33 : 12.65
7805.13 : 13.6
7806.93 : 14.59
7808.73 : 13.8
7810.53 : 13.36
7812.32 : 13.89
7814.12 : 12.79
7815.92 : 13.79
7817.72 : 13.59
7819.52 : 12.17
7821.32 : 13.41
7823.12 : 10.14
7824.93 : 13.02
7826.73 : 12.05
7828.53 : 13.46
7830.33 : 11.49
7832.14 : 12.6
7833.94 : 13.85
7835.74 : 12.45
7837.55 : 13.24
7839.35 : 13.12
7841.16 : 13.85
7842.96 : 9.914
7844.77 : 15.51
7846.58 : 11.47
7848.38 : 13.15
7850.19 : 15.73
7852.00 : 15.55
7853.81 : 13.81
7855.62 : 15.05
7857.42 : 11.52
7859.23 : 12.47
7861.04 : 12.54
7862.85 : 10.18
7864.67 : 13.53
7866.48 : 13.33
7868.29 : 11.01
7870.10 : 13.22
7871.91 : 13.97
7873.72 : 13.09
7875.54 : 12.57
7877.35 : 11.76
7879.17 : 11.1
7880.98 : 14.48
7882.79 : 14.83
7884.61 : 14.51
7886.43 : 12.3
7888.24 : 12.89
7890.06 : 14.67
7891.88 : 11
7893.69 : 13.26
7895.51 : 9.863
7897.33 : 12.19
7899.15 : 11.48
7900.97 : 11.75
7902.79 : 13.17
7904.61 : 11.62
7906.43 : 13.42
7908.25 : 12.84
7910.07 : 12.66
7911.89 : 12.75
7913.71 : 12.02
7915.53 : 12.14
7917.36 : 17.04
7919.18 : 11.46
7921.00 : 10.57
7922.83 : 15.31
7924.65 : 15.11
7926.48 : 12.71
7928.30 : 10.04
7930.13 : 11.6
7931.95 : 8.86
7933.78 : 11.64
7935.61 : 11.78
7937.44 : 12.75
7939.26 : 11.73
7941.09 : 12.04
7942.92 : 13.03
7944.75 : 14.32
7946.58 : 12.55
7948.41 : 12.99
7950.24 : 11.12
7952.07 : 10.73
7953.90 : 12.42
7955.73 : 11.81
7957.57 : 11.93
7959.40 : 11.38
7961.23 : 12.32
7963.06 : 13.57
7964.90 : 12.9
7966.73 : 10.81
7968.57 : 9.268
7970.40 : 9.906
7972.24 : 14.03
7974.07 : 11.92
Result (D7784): 0.9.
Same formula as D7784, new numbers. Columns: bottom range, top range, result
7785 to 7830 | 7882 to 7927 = 0.99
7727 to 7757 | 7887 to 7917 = 0.92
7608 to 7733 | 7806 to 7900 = 1.02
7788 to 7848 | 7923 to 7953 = 0.94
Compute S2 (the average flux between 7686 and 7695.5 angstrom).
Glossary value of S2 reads 11.2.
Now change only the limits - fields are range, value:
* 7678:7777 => 12.7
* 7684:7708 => 12.1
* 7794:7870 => 13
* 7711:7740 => 12.9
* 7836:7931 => 12.8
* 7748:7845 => 12.9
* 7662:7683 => 11.7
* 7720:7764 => 13.2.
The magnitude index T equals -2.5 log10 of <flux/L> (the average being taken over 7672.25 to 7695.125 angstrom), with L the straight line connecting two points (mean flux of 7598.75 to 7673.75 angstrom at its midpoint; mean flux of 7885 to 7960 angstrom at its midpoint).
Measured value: 0.14 mag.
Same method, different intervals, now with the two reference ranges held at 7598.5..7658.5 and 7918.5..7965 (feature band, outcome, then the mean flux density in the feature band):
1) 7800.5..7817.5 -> -0.07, 13.5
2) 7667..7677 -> 0.16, 11.4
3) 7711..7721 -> 0.08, 12.1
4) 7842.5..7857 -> -0.11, 13.8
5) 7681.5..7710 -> 0.08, 12.1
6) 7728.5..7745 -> -0.05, 13.5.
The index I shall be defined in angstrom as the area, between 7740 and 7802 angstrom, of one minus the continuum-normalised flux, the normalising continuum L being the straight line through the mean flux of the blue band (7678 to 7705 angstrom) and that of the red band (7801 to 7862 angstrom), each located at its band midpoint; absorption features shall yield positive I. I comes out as -1.6 angstrom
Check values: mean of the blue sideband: 12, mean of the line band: 13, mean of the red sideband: 13.1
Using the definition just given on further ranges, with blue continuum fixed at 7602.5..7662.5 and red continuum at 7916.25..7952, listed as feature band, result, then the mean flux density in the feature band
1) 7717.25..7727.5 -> 1.0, 11.9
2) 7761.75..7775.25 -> 0.3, 12.7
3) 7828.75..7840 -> 0.0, 12.8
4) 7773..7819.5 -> -0.8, 13.1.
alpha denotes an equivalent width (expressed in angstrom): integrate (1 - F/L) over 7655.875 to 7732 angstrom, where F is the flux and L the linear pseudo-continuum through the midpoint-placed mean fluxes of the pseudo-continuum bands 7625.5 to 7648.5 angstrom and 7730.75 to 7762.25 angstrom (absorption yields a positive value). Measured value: 6.8 angstrom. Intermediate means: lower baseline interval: 13.7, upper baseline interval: 13.2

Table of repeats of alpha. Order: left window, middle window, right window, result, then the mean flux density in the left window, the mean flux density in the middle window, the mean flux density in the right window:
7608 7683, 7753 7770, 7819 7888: 0.2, 12.9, 12.8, 12.9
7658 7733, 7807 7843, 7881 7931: -1.0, 12.2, 12.9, 12.7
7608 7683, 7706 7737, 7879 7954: 0.1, 12.9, 12.8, 12.5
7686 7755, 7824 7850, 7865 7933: -0.4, 12.8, 12.9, 12.6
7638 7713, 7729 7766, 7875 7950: -2.3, 12.4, 13.2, 12.5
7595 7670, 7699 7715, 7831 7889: -0.1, 13.2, 13.2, 13.1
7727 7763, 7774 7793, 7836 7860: 0.5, 13.3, 13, 13.4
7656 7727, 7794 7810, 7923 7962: -1.6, 12.1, 13.3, 12.1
